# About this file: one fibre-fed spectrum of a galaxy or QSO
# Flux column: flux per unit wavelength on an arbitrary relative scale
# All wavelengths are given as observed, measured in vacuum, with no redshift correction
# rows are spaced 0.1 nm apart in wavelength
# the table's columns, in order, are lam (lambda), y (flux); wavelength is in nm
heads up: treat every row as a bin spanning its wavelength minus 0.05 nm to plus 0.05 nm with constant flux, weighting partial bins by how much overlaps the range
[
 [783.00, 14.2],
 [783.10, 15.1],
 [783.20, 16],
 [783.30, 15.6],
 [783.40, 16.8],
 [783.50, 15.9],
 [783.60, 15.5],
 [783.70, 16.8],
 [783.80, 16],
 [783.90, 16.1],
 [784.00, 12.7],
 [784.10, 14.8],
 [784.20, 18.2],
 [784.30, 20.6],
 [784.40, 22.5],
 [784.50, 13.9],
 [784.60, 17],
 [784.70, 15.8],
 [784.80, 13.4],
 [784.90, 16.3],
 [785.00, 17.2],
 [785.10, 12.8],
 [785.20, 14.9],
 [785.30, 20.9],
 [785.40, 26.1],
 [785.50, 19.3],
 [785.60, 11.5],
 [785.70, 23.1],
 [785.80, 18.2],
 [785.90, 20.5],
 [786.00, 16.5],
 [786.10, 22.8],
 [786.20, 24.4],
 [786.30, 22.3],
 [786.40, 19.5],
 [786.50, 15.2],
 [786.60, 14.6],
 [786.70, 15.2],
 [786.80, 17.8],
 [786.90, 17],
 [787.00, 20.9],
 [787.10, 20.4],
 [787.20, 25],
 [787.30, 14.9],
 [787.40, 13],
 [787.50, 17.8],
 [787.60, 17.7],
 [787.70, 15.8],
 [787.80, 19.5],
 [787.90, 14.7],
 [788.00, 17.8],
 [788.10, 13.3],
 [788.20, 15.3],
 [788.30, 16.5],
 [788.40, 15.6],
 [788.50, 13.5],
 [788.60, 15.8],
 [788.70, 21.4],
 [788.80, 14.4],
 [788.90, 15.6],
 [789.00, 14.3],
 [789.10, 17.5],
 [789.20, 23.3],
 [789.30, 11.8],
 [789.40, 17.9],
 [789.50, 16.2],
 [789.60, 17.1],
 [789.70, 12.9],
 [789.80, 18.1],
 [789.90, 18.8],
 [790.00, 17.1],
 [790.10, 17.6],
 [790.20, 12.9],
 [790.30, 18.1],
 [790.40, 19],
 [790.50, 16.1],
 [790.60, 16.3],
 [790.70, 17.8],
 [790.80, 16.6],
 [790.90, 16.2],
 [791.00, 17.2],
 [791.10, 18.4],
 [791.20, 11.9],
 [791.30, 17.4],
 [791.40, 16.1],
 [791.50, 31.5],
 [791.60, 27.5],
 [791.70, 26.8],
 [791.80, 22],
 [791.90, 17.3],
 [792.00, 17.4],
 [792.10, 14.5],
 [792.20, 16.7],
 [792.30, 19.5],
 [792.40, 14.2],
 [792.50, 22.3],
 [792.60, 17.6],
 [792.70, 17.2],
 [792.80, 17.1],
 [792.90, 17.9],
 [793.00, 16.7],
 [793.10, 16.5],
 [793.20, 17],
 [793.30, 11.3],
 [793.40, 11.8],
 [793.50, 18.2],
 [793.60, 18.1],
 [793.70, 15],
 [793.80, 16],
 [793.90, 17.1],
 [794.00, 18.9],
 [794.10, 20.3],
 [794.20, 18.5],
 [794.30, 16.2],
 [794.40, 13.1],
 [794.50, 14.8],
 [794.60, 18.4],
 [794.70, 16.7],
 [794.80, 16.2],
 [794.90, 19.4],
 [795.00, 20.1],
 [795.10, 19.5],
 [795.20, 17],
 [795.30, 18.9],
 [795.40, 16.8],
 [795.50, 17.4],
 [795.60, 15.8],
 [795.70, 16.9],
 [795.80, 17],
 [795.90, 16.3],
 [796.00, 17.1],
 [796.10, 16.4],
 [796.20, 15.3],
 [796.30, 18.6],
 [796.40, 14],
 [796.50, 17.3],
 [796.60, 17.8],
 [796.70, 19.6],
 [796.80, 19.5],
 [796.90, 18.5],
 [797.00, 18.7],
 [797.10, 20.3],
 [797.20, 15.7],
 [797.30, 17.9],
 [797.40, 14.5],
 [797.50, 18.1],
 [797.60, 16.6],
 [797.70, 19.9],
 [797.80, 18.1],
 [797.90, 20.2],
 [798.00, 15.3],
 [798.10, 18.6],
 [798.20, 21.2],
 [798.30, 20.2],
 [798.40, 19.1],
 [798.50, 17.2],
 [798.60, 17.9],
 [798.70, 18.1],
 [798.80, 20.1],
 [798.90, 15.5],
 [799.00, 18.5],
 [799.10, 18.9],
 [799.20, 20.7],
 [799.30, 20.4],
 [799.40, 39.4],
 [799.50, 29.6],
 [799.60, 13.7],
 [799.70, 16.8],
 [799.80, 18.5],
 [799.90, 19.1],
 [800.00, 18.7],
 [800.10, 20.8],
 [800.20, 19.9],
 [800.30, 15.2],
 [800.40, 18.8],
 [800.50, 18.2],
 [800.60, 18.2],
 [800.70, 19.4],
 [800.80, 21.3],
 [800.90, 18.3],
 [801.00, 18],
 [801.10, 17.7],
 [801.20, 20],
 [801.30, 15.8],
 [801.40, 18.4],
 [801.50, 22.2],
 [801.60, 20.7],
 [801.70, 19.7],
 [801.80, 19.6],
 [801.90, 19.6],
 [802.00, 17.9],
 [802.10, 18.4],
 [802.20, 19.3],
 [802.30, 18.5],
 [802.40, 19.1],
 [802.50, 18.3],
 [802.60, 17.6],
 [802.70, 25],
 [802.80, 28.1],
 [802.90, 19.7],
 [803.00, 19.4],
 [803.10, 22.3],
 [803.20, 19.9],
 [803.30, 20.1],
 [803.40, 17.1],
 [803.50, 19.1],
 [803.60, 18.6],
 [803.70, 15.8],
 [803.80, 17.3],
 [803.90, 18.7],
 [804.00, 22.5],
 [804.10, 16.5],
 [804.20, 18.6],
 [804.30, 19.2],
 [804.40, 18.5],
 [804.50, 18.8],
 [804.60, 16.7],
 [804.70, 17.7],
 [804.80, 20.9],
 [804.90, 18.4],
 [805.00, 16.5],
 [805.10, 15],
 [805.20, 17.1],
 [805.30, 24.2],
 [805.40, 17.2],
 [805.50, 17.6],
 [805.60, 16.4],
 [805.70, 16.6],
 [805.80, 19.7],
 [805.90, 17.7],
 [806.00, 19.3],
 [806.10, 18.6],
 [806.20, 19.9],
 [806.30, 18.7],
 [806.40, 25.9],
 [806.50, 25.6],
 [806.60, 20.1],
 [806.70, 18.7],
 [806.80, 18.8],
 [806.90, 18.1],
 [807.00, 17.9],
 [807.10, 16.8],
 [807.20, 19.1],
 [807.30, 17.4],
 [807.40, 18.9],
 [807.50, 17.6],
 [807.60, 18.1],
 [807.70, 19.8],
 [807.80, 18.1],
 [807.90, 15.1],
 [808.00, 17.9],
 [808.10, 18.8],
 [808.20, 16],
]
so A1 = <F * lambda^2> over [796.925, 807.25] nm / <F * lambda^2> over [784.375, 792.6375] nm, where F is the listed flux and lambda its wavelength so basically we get 1.1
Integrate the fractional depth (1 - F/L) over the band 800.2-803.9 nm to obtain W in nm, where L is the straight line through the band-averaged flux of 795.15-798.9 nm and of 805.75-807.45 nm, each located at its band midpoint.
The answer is -0.11 nm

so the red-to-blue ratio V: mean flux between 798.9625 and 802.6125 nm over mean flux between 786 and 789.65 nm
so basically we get 1.1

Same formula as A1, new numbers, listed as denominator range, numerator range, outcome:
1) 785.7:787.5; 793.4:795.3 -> 0.94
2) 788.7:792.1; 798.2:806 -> 1.11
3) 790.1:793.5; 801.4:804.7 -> 1.12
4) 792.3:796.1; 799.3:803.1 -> 1.20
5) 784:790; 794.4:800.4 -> 1.09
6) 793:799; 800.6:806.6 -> 1.13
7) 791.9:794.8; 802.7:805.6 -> 1.17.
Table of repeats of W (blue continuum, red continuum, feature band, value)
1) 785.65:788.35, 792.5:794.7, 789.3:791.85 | -0.12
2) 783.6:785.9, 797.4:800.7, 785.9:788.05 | -0.09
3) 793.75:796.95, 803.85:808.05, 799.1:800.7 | -0.23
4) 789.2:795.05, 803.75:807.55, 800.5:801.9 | -0.06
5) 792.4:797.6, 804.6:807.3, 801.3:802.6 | -0.06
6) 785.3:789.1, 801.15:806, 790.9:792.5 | -0.10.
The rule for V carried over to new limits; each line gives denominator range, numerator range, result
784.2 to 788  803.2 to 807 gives 1.04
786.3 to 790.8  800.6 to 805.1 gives 1.13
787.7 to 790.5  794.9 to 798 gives 1.07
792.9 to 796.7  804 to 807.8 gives 1.11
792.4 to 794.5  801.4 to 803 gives 1.21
